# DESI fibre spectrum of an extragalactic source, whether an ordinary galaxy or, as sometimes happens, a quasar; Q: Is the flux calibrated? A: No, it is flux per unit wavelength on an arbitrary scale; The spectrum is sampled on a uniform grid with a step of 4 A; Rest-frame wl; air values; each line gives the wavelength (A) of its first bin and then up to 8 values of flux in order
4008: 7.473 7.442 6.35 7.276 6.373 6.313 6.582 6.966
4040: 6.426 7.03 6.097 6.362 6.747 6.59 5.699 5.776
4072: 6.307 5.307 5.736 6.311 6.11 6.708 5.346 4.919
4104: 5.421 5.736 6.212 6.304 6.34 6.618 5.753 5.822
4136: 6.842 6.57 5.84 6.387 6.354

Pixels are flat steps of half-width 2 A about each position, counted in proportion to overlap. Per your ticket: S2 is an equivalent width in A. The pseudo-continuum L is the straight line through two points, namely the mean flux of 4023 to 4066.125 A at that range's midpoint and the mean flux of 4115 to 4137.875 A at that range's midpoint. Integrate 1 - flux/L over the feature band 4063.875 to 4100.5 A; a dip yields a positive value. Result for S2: 2.96 A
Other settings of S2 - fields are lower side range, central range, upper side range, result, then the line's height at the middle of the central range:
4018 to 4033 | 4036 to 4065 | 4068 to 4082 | -1.3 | 6.21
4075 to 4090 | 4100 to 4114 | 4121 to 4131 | 0.9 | 6.05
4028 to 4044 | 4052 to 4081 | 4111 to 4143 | 2.1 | 6.54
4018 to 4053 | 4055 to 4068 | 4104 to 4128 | 0.5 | 6.46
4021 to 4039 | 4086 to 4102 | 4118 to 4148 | 1.5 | 6.39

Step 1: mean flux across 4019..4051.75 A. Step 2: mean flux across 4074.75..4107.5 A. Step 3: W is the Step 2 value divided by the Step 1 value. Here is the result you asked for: 0.9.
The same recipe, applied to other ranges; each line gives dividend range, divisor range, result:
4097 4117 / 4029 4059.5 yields 0.86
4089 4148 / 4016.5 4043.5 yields 0.91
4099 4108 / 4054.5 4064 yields 0.82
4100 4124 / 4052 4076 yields 0.97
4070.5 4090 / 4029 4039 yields 0.89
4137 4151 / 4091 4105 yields 1.14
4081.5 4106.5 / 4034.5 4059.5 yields 0.88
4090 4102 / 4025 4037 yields 0.86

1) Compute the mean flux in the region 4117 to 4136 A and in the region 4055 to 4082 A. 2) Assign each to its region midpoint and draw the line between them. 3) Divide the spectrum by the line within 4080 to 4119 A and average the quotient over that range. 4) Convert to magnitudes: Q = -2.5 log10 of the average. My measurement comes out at 0.039 mag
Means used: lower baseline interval 6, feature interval 5.9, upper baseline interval 6.22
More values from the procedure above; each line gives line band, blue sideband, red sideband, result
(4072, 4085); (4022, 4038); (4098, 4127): 0.07 mag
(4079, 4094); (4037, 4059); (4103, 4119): -0.01 mag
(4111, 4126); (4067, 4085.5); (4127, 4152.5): -0.05 mag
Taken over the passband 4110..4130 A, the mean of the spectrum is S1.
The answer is 6.25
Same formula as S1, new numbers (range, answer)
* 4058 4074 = 6.09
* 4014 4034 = 6.58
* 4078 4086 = 6.02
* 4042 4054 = 6.5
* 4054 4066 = 6.35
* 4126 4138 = 6.14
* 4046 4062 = 6.45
